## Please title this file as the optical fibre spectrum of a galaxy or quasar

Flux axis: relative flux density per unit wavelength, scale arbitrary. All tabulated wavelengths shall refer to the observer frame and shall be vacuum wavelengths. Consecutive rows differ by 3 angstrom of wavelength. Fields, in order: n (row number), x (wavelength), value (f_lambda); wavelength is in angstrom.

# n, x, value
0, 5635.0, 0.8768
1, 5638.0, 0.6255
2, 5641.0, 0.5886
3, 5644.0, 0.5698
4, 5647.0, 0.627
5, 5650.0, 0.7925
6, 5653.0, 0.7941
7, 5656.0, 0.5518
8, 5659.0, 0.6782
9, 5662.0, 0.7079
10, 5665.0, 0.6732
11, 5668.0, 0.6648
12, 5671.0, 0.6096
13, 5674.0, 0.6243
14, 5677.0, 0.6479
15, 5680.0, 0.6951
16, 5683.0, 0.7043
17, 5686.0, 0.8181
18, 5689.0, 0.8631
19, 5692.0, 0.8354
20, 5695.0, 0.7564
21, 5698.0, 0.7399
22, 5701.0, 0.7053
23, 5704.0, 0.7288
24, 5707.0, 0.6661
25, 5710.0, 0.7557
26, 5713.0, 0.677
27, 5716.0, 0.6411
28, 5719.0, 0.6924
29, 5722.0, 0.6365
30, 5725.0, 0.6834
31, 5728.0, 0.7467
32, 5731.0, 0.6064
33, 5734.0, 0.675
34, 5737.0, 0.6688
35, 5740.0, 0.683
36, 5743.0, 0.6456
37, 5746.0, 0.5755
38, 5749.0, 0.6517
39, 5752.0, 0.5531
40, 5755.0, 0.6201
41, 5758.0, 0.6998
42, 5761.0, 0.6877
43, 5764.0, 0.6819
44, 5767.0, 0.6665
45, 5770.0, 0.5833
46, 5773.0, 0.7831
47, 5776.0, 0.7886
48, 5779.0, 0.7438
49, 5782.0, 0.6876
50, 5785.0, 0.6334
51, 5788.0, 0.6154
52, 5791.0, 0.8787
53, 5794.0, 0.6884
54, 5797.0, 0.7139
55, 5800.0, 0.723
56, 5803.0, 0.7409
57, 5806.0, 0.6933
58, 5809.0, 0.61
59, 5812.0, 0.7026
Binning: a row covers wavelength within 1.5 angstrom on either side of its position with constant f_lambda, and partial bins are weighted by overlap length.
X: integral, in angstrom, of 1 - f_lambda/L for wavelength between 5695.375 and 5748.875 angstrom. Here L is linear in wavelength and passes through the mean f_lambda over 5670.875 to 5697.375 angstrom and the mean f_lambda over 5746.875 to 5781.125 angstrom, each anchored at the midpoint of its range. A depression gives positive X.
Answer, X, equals 2.1 angstrom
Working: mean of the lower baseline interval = 0.735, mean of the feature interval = 0.679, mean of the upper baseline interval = 0.676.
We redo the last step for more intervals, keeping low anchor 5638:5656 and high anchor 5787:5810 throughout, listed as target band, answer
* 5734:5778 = 2.1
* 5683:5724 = -3.1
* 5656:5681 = 0.5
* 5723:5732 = 0.1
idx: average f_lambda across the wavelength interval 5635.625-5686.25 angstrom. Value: 0.669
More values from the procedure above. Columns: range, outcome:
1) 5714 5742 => 0.67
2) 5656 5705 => 0.711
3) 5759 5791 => 0.696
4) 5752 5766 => 0.659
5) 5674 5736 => 0.711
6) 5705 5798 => 0.678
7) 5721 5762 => 0.652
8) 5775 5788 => 0.699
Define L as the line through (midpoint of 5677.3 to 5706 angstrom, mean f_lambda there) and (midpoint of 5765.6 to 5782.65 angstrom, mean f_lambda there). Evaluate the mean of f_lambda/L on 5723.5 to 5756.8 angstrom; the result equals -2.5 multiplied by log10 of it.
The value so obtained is 0.13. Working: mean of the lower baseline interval 0.754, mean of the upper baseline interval 0.71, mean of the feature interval 0.647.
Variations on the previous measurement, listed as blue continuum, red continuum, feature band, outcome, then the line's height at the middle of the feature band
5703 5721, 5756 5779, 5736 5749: 0.085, 0.696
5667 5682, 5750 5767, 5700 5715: -0.088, 0.65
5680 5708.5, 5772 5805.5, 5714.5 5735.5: 0.117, 0.745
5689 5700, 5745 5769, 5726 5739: 0.037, 0.698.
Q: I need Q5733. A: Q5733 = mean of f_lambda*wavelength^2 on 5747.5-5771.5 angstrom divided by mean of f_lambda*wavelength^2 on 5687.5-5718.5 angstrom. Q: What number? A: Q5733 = 0.89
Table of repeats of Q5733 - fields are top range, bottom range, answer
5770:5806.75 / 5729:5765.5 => 1.13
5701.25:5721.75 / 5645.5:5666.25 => 1.02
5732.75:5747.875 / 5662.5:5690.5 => 0.95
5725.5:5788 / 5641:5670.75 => 1.04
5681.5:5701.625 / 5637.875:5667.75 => 1.19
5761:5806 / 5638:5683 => 1.12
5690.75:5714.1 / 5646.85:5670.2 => 1.08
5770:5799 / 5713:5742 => 1.09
